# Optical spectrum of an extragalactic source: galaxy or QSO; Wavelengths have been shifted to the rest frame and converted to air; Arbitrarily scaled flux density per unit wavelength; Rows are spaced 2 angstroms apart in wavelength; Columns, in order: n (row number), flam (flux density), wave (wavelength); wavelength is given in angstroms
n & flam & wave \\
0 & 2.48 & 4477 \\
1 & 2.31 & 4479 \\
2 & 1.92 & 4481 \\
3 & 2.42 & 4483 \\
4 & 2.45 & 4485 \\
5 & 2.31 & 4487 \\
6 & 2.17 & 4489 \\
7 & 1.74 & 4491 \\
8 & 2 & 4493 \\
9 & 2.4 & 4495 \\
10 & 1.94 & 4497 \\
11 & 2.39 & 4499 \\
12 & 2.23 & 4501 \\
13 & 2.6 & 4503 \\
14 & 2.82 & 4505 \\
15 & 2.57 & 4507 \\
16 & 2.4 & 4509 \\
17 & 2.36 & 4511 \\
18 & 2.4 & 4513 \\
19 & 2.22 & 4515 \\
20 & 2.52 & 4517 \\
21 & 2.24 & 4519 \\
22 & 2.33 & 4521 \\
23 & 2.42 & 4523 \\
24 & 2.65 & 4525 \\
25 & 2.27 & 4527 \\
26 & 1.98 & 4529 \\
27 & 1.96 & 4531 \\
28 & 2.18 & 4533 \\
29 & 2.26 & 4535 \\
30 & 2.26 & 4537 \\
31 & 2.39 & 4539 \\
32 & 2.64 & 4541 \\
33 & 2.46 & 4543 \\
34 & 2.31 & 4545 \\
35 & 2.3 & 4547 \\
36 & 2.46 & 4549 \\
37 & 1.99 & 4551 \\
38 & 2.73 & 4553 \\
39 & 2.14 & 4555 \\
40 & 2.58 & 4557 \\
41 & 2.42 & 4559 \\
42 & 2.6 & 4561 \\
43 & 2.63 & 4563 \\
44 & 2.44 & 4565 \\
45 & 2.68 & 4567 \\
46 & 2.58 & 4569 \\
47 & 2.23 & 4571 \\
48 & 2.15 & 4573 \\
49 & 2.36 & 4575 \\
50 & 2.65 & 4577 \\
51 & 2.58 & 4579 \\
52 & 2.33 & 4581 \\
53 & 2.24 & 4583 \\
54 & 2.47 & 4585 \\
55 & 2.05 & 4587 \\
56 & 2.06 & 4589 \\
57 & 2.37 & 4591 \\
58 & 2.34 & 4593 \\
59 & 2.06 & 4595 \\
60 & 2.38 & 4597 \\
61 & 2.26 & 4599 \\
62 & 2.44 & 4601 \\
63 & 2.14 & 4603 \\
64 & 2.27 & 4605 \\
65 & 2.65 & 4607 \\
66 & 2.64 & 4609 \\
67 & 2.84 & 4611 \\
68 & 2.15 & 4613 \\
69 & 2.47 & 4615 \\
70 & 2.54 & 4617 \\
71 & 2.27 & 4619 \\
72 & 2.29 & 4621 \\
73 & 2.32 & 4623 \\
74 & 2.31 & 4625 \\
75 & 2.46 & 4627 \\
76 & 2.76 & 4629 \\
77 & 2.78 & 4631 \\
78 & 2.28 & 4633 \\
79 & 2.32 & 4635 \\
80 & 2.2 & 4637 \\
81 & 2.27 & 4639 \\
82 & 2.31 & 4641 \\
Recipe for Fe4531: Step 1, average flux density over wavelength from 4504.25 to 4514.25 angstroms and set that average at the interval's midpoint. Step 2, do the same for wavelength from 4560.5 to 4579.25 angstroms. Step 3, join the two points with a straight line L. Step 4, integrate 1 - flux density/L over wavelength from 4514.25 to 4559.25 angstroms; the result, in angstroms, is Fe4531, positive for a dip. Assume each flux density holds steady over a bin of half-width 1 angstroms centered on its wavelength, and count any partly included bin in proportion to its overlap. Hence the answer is 2.8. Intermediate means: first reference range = 2.5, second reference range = 2.48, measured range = 2.33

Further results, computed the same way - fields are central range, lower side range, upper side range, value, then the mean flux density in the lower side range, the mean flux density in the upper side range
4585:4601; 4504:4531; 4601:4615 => 1.3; 2.38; 2.45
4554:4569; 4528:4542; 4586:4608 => -1.7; 2.24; 2.27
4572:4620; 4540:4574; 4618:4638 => 1.0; 2.43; 2.4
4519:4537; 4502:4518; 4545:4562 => 1.4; 2.49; 2.4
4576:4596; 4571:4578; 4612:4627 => 0.4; 2.36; 2.34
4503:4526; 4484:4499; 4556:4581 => -2.0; 2.16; 2.49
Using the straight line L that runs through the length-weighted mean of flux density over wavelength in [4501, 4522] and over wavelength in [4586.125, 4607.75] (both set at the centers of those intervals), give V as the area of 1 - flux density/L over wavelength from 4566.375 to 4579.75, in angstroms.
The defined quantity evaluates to -0.8 angstroms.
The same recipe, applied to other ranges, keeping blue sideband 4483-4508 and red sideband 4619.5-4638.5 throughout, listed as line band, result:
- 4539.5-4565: -0.96 angstroms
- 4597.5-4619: -0.36 angstroms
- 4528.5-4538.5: 0.80 angstroms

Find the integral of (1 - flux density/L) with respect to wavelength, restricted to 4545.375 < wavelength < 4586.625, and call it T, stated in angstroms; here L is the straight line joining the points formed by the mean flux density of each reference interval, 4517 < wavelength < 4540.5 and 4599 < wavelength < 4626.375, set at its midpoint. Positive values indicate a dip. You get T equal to -1.4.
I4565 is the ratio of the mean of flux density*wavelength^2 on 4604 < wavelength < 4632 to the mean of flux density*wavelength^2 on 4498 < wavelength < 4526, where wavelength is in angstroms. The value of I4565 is 1.07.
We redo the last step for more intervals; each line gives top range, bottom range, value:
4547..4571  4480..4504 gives 1.14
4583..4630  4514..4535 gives 1.08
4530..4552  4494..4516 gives 0.97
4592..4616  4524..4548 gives 1.07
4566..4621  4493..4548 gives 1.05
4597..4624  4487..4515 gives 1.09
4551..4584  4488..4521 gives 1.09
